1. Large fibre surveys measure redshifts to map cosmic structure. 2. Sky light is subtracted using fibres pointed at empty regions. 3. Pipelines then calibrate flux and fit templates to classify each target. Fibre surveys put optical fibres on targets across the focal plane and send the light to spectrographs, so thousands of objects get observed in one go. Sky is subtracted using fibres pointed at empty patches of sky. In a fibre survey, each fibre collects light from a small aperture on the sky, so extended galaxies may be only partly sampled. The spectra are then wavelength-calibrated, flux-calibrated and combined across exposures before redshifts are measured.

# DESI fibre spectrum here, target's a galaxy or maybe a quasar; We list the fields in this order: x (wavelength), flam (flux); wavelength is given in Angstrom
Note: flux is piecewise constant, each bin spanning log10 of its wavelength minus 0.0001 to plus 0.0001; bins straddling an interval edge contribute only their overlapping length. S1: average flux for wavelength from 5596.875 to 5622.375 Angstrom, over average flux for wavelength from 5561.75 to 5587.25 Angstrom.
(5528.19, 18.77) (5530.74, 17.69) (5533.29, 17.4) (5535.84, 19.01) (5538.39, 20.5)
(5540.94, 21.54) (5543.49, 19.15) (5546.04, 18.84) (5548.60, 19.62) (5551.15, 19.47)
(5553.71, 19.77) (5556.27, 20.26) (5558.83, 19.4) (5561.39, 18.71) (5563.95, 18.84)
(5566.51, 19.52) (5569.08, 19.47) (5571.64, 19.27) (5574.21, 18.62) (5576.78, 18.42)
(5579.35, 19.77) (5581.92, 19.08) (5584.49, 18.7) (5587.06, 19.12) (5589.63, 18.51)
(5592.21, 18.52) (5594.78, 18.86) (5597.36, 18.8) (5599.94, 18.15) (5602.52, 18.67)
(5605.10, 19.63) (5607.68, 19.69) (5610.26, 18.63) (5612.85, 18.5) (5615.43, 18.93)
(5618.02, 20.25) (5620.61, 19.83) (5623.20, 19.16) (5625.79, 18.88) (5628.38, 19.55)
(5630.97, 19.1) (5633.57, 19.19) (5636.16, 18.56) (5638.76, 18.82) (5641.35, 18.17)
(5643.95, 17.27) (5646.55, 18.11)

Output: 1.00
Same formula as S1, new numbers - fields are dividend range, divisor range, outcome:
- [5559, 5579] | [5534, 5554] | 0.97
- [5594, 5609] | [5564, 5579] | 0.99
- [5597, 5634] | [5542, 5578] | 0.99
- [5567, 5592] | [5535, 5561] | 0.96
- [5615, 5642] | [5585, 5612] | 1.02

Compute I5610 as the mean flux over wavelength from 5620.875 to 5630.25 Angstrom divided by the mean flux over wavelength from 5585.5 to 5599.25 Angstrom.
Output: 1.03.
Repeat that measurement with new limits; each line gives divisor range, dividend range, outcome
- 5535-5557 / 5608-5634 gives 0.97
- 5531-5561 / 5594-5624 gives 0.98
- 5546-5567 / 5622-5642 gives 0.98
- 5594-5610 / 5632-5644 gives 0.98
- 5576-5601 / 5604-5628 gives 1.03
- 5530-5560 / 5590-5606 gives 0.96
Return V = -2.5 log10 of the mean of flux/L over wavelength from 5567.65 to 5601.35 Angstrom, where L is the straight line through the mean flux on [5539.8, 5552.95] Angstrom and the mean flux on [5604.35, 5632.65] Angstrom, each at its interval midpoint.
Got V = 0.03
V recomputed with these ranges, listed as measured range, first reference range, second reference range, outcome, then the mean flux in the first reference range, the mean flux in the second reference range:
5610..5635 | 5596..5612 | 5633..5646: -0.03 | 18.9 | 18.4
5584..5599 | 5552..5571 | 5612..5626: 0.04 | 19.4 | 19.3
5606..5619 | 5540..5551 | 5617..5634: 0.02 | 19.7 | 19.4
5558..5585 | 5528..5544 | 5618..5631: 0.01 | 19.2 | 19.4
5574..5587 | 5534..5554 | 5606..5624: 0.03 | 19.7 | 19.3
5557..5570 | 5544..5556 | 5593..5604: 0.00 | 19.5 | 18.6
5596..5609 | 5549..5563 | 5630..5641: 0.01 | 19.5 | 18.9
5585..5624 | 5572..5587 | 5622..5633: 0.00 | 19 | 19.2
